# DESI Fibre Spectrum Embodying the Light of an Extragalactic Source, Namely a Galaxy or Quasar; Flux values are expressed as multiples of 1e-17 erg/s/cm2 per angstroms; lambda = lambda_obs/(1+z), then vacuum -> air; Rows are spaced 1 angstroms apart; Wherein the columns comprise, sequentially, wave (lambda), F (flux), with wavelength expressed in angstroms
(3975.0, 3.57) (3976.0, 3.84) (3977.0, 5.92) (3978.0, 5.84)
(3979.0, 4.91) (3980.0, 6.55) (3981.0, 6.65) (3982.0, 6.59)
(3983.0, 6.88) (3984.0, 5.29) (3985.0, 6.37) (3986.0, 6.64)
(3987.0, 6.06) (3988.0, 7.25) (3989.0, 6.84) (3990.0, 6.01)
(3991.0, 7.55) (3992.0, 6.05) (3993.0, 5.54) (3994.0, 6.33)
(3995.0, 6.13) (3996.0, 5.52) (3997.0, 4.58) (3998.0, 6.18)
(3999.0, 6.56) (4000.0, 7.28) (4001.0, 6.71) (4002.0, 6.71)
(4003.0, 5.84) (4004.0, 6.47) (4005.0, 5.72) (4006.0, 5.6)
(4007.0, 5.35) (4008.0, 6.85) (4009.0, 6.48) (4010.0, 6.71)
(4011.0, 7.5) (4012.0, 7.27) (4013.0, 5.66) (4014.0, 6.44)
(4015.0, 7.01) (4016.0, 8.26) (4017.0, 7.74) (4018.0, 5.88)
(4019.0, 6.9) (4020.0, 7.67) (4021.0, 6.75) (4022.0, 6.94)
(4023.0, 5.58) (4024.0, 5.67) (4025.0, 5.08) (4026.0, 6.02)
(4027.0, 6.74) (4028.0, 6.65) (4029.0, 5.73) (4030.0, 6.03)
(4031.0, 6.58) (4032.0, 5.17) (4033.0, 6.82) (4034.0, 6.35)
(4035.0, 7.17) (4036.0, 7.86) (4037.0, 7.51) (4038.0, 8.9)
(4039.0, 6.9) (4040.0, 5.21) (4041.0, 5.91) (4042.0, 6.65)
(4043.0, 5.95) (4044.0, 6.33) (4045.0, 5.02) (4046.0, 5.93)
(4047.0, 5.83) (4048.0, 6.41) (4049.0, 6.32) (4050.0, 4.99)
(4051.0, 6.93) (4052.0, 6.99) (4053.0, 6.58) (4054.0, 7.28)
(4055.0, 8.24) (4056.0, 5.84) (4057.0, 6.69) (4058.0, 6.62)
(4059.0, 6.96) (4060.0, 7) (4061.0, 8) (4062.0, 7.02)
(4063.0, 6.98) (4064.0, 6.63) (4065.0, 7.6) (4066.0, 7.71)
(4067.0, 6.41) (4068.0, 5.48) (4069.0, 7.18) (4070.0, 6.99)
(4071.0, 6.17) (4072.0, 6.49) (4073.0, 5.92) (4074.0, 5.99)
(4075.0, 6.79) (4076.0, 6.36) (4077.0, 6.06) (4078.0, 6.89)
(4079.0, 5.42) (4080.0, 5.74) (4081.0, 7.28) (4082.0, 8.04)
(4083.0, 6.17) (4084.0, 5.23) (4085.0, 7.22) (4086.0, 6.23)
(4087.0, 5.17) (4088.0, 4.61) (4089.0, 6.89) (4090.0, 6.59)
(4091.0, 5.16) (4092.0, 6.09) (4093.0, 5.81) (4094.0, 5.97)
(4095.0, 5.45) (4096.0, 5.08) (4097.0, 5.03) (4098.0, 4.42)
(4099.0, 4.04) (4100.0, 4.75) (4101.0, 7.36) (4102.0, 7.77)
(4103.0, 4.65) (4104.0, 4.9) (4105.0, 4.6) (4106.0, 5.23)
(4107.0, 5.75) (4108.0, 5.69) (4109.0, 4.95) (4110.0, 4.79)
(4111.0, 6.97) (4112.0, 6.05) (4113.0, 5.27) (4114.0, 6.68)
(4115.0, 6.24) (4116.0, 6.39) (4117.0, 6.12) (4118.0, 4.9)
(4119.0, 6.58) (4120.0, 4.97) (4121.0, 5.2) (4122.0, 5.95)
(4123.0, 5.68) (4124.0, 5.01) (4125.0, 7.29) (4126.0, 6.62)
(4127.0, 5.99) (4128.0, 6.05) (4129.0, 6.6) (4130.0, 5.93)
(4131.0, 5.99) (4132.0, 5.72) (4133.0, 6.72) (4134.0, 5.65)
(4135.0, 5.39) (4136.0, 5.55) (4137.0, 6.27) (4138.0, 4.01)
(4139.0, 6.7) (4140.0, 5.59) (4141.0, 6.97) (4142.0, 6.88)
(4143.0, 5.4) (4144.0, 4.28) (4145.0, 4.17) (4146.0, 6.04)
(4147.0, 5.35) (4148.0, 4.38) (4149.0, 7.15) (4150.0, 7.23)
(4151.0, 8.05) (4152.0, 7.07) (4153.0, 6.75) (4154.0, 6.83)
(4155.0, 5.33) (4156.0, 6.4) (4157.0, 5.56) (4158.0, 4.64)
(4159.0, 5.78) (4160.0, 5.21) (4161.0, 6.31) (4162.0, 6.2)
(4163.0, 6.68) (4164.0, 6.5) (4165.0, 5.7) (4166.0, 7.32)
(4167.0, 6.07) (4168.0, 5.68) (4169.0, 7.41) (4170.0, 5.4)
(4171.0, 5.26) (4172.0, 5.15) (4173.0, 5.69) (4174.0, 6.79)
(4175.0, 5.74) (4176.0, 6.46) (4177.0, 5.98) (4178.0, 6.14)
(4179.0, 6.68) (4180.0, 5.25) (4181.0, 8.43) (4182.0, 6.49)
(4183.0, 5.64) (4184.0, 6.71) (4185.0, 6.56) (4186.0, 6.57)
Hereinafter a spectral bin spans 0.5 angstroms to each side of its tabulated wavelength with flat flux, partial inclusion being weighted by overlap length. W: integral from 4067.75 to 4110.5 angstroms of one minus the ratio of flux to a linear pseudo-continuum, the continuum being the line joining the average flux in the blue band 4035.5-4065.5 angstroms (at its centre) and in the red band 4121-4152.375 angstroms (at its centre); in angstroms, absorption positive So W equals 3.4 angstroms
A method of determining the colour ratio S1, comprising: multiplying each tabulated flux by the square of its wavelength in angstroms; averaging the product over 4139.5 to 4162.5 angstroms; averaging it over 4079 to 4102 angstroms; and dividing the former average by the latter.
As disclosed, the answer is 1.05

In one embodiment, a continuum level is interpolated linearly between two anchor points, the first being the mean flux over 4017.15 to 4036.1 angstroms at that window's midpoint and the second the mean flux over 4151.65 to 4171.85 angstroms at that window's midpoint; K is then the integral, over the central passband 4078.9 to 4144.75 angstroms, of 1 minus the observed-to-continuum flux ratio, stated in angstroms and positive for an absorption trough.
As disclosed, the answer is 4.1 angstroms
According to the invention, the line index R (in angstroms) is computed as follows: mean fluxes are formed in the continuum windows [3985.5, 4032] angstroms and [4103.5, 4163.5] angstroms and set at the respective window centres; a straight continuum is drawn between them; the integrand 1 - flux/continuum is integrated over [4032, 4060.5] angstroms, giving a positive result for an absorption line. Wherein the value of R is -1.6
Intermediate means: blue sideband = 6.4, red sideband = 5.88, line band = 6.59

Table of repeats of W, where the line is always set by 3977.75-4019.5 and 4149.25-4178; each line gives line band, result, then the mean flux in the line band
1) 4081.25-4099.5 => 1.5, 5.75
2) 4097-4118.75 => 2.3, 5.59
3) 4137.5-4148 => 1.2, 5.48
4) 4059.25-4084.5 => -1.3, 6.63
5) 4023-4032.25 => 0.6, 5.96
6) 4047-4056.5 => -0.4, 6.58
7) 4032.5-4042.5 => -0.9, 6.93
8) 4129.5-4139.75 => 0.7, 5.79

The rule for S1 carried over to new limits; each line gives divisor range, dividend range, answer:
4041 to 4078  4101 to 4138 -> 0.92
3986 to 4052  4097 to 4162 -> 0.96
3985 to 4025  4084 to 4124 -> 0.92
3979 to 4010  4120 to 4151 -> 1.01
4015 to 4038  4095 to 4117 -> 0.87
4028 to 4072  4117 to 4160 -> 0.93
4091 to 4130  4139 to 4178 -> 1.08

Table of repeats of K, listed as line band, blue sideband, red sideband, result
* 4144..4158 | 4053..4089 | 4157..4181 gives 0.2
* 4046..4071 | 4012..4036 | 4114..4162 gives -1.6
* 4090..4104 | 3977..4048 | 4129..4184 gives 1.5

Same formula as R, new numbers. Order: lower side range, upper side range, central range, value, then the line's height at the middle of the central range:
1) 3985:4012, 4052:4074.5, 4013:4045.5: 0.16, 6.57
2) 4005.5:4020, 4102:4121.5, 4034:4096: -3.30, 6.15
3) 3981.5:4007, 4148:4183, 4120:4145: 1.60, 6.24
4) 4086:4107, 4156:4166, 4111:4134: -1.34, 5.68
